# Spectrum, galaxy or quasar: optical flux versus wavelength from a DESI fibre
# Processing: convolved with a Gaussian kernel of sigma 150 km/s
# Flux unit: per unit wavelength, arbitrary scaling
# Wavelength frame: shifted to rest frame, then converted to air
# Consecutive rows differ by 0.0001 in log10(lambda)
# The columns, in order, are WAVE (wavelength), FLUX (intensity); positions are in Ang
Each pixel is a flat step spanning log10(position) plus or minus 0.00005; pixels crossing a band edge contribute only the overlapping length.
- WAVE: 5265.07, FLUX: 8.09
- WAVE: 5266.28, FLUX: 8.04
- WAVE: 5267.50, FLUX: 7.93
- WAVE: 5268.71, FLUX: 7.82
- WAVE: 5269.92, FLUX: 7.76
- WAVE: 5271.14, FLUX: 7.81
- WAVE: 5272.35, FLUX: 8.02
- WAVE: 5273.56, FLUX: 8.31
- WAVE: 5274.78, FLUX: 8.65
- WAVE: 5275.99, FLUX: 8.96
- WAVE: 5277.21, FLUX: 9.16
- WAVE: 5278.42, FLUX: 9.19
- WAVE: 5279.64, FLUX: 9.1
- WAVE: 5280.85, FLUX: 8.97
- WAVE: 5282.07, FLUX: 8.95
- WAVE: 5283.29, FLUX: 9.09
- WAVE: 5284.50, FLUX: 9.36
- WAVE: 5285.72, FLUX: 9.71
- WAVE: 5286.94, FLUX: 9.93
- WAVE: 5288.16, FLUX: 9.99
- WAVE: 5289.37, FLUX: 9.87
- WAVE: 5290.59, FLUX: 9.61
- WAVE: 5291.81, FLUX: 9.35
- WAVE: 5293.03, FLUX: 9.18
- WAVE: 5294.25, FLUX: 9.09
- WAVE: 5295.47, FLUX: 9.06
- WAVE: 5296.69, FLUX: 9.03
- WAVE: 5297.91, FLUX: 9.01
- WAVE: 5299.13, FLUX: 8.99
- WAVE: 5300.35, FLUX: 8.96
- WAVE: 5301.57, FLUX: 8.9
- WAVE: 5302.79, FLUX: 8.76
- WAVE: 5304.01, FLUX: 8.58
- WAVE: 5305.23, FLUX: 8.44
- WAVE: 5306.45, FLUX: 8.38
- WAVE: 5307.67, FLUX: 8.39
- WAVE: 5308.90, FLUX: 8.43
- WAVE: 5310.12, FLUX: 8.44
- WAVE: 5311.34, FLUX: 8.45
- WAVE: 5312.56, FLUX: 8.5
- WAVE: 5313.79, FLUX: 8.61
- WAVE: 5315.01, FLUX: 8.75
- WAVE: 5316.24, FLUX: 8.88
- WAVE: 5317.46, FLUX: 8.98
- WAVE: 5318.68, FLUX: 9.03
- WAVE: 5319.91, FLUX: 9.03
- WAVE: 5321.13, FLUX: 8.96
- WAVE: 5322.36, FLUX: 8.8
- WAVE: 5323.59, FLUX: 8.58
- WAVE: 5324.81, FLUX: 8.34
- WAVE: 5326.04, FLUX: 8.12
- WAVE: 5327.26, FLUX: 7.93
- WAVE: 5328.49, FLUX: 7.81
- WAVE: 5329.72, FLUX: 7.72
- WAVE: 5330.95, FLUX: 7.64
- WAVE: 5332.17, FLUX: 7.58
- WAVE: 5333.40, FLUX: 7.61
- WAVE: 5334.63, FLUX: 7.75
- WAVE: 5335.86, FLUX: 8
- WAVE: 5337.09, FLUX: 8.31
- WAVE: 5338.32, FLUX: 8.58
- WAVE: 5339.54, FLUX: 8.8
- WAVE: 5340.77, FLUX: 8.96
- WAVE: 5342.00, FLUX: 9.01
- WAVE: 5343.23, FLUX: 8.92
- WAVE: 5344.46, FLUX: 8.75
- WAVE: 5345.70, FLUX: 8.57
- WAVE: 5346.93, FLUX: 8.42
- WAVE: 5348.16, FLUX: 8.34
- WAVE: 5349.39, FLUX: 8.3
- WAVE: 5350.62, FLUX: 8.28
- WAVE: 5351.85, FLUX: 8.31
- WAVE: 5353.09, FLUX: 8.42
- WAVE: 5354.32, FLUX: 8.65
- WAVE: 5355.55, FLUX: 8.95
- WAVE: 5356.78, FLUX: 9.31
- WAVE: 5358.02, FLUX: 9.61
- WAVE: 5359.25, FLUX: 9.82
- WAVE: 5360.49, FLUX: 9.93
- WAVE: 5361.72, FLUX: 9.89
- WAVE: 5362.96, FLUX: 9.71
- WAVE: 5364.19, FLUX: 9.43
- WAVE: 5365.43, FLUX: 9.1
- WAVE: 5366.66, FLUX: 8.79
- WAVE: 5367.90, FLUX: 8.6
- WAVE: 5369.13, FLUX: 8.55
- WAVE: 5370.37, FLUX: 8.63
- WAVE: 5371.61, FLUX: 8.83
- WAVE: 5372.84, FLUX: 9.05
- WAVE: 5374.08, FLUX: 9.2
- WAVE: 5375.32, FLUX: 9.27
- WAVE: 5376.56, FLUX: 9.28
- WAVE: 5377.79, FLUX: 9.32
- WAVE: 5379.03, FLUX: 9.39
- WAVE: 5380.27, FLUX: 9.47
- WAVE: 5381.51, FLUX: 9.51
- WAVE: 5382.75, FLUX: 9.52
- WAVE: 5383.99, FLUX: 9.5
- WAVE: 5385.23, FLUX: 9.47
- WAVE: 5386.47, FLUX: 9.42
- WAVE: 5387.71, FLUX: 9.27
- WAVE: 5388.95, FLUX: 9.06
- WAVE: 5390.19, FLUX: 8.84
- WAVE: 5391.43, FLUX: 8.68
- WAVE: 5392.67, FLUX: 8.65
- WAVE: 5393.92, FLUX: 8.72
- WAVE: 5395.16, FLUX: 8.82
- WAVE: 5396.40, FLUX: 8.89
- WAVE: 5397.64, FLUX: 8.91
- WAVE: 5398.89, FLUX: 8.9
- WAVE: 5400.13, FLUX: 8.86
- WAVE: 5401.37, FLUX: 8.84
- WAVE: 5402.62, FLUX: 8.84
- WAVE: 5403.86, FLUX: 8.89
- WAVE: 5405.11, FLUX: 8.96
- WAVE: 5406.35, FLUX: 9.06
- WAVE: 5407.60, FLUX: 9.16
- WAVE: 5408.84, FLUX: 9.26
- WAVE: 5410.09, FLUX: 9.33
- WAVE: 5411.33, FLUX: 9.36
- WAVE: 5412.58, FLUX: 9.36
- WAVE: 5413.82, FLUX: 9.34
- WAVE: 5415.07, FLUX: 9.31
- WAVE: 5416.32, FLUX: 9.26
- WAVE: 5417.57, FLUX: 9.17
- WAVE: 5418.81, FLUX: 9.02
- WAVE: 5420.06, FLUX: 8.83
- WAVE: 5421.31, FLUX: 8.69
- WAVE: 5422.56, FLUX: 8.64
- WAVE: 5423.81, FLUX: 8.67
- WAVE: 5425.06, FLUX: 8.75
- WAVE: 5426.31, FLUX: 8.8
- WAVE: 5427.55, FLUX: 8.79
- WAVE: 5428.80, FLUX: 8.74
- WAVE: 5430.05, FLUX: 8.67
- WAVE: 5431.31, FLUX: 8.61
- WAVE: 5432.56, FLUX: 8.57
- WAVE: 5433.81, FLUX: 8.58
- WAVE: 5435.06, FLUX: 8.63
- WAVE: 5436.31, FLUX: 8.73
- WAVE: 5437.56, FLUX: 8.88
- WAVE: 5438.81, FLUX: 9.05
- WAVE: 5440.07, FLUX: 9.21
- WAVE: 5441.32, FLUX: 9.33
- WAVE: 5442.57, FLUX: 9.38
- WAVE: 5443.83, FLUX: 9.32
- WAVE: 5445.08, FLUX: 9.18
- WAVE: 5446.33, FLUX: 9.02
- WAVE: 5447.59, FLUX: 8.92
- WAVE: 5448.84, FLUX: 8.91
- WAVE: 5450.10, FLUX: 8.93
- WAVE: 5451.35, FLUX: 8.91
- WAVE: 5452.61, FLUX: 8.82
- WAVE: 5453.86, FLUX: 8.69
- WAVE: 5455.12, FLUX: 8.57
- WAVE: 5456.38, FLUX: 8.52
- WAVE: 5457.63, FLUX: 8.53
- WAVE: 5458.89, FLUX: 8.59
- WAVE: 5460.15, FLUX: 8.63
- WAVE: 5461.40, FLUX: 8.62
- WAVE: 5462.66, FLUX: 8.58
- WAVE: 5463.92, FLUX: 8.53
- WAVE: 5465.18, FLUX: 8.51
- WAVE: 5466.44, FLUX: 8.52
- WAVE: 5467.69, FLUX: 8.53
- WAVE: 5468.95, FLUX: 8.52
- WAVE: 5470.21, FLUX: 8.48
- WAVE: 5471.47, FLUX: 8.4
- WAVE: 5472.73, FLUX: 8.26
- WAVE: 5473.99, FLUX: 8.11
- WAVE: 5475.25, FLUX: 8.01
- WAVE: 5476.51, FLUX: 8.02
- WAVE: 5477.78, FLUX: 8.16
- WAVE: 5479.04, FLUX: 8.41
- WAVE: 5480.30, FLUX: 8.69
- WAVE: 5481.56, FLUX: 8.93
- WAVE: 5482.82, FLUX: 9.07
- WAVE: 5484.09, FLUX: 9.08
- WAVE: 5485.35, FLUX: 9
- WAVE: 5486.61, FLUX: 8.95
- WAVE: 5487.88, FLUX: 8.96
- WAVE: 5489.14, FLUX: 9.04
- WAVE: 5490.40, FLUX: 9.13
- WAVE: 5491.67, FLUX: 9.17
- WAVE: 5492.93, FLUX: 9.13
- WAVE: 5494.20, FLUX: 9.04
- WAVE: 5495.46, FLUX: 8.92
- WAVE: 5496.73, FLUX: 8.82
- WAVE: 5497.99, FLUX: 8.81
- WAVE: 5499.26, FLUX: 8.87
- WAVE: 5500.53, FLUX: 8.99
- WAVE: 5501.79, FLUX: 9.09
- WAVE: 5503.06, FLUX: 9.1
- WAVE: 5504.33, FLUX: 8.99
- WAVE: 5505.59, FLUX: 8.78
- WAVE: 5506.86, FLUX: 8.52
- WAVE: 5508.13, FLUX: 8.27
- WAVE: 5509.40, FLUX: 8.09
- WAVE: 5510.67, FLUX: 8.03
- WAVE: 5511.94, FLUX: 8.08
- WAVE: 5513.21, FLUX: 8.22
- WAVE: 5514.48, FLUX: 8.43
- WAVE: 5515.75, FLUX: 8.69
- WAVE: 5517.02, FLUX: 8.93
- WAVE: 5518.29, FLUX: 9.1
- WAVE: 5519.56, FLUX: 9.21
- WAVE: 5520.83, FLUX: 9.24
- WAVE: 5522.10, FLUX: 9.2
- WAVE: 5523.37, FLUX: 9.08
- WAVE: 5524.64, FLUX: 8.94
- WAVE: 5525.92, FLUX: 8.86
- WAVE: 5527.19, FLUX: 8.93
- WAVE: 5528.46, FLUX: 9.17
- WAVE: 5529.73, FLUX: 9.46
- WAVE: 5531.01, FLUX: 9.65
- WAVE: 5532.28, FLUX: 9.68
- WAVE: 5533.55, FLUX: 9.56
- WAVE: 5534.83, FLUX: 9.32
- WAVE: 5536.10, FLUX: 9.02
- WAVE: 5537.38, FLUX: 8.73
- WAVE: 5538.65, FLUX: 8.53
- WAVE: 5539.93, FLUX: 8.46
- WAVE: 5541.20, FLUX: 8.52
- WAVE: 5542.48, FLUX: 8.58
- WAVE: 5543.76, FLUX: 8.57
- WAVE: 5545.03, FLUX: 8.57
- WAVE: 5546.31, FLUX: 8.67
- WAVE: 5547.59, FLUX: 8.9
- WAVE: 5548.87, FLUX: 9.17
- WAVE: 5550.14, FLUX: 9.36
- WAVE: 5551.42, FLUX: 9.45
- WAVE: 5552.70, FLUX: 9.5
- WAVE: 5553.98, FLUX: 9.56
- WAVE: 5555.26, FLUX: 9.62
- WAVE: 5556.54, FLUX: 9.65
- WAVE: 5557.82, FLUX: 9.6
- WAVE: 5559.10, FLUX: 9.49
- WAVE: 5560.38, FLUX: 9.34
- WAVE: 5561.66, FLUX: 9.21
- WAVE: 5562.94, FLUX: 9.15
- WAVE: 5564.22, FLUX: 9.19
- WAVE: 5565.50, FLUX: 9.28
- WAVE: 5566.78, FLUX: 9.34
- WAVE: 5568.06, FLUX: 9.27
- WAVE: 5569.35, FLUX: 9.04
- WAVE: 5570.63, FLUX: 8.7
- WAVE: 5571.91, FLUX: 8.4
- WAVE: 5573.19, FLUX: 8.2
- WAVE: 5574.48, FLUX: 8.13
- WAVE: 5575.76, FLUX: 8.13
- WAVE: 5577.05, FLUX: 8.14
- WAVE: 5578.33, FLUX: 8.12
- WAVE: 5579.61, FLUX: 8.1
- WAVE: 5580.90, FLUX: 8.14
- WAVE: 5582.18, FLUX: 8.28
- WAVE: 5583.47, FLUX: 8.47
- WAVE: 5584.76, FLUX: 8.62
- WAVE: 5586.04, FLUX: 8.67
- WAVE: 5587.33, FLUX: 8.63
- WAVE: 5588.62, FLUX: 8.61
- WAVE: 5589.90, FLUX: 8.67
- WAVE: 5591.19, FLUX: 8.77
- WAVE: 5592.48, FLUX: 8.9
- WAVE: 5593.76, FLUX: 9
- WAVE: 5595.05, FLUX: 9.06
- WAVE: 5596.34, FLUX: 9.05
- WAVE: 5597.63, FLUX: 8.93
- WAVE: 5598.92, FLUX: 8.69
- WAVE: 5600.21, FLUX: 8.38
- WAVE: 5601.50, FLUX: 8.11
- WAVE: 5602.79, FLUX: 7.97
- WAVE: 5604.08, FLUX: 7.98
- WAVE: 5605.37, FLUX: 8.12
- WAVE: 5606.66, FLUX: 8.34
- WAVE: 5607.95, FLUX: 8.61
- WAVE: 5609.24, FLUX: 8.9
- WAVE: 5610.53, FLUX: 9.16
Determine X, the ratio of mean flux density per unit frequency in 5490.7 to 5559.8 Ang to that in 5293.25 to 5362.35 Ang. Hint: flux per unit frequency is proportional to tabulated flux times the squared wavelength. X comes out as 1.12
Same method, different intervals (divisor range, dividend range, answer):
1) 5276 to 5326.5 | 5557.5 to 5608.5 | 1.07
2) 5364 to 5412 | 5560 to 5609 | 1.02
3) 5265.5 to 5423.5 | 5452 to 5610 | 1.06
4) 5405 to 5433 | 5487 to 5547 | 1.03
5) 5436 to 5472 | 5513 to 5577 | 1.06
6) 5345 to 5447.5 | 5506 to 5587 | 1.04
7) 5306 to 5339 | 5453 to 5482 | 1.07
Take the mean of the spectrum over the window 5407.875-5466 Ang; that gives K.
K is 8.89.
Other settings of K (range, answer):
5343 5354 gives 8.46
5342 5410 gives 9.02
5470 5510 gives 8.73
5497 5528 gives 8.77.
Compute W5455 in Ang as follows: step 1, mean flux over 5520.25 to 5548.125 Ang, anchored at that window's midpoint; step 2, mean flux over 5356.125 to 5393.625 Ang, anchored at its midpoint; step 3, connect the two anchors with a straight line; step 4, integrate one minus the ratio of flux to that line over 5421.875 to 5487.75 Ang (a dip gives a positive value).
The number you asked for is 2.9 Ang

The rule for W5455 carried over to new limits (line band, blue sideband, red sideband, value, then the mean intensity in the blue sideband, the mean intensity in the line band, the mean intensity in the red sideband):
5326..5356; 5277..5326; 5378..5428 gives 2.29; 8.96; 8.31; 9.06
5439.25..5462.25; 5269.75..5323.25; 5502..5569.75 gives 0.20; 8.9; 8.89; 9.01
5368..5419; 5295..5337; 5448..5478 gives -3.58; 8.48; 9.1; 8.52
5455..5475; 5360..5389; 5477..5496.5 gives 1.09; 9.26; 8.48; 8.9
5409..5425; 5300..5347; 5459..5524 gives -0.88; 8.48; 9.07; 8.7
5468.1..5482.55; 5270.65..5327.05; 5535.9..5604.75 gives 0.72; 8.88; 8.38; 8.79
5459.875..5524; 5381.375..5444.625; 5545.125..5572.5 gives 2.90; 9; 8.71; 9.22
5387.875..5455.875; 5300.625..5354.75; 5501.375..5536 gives -1.97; 8.46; 8.93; 8.91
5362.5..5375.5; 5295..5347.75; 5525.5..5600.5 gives -0.60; 8.53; 9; 8.9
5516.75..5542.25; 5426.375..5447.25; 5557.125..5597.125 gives -0.74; 8.92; 9.08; 8.77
